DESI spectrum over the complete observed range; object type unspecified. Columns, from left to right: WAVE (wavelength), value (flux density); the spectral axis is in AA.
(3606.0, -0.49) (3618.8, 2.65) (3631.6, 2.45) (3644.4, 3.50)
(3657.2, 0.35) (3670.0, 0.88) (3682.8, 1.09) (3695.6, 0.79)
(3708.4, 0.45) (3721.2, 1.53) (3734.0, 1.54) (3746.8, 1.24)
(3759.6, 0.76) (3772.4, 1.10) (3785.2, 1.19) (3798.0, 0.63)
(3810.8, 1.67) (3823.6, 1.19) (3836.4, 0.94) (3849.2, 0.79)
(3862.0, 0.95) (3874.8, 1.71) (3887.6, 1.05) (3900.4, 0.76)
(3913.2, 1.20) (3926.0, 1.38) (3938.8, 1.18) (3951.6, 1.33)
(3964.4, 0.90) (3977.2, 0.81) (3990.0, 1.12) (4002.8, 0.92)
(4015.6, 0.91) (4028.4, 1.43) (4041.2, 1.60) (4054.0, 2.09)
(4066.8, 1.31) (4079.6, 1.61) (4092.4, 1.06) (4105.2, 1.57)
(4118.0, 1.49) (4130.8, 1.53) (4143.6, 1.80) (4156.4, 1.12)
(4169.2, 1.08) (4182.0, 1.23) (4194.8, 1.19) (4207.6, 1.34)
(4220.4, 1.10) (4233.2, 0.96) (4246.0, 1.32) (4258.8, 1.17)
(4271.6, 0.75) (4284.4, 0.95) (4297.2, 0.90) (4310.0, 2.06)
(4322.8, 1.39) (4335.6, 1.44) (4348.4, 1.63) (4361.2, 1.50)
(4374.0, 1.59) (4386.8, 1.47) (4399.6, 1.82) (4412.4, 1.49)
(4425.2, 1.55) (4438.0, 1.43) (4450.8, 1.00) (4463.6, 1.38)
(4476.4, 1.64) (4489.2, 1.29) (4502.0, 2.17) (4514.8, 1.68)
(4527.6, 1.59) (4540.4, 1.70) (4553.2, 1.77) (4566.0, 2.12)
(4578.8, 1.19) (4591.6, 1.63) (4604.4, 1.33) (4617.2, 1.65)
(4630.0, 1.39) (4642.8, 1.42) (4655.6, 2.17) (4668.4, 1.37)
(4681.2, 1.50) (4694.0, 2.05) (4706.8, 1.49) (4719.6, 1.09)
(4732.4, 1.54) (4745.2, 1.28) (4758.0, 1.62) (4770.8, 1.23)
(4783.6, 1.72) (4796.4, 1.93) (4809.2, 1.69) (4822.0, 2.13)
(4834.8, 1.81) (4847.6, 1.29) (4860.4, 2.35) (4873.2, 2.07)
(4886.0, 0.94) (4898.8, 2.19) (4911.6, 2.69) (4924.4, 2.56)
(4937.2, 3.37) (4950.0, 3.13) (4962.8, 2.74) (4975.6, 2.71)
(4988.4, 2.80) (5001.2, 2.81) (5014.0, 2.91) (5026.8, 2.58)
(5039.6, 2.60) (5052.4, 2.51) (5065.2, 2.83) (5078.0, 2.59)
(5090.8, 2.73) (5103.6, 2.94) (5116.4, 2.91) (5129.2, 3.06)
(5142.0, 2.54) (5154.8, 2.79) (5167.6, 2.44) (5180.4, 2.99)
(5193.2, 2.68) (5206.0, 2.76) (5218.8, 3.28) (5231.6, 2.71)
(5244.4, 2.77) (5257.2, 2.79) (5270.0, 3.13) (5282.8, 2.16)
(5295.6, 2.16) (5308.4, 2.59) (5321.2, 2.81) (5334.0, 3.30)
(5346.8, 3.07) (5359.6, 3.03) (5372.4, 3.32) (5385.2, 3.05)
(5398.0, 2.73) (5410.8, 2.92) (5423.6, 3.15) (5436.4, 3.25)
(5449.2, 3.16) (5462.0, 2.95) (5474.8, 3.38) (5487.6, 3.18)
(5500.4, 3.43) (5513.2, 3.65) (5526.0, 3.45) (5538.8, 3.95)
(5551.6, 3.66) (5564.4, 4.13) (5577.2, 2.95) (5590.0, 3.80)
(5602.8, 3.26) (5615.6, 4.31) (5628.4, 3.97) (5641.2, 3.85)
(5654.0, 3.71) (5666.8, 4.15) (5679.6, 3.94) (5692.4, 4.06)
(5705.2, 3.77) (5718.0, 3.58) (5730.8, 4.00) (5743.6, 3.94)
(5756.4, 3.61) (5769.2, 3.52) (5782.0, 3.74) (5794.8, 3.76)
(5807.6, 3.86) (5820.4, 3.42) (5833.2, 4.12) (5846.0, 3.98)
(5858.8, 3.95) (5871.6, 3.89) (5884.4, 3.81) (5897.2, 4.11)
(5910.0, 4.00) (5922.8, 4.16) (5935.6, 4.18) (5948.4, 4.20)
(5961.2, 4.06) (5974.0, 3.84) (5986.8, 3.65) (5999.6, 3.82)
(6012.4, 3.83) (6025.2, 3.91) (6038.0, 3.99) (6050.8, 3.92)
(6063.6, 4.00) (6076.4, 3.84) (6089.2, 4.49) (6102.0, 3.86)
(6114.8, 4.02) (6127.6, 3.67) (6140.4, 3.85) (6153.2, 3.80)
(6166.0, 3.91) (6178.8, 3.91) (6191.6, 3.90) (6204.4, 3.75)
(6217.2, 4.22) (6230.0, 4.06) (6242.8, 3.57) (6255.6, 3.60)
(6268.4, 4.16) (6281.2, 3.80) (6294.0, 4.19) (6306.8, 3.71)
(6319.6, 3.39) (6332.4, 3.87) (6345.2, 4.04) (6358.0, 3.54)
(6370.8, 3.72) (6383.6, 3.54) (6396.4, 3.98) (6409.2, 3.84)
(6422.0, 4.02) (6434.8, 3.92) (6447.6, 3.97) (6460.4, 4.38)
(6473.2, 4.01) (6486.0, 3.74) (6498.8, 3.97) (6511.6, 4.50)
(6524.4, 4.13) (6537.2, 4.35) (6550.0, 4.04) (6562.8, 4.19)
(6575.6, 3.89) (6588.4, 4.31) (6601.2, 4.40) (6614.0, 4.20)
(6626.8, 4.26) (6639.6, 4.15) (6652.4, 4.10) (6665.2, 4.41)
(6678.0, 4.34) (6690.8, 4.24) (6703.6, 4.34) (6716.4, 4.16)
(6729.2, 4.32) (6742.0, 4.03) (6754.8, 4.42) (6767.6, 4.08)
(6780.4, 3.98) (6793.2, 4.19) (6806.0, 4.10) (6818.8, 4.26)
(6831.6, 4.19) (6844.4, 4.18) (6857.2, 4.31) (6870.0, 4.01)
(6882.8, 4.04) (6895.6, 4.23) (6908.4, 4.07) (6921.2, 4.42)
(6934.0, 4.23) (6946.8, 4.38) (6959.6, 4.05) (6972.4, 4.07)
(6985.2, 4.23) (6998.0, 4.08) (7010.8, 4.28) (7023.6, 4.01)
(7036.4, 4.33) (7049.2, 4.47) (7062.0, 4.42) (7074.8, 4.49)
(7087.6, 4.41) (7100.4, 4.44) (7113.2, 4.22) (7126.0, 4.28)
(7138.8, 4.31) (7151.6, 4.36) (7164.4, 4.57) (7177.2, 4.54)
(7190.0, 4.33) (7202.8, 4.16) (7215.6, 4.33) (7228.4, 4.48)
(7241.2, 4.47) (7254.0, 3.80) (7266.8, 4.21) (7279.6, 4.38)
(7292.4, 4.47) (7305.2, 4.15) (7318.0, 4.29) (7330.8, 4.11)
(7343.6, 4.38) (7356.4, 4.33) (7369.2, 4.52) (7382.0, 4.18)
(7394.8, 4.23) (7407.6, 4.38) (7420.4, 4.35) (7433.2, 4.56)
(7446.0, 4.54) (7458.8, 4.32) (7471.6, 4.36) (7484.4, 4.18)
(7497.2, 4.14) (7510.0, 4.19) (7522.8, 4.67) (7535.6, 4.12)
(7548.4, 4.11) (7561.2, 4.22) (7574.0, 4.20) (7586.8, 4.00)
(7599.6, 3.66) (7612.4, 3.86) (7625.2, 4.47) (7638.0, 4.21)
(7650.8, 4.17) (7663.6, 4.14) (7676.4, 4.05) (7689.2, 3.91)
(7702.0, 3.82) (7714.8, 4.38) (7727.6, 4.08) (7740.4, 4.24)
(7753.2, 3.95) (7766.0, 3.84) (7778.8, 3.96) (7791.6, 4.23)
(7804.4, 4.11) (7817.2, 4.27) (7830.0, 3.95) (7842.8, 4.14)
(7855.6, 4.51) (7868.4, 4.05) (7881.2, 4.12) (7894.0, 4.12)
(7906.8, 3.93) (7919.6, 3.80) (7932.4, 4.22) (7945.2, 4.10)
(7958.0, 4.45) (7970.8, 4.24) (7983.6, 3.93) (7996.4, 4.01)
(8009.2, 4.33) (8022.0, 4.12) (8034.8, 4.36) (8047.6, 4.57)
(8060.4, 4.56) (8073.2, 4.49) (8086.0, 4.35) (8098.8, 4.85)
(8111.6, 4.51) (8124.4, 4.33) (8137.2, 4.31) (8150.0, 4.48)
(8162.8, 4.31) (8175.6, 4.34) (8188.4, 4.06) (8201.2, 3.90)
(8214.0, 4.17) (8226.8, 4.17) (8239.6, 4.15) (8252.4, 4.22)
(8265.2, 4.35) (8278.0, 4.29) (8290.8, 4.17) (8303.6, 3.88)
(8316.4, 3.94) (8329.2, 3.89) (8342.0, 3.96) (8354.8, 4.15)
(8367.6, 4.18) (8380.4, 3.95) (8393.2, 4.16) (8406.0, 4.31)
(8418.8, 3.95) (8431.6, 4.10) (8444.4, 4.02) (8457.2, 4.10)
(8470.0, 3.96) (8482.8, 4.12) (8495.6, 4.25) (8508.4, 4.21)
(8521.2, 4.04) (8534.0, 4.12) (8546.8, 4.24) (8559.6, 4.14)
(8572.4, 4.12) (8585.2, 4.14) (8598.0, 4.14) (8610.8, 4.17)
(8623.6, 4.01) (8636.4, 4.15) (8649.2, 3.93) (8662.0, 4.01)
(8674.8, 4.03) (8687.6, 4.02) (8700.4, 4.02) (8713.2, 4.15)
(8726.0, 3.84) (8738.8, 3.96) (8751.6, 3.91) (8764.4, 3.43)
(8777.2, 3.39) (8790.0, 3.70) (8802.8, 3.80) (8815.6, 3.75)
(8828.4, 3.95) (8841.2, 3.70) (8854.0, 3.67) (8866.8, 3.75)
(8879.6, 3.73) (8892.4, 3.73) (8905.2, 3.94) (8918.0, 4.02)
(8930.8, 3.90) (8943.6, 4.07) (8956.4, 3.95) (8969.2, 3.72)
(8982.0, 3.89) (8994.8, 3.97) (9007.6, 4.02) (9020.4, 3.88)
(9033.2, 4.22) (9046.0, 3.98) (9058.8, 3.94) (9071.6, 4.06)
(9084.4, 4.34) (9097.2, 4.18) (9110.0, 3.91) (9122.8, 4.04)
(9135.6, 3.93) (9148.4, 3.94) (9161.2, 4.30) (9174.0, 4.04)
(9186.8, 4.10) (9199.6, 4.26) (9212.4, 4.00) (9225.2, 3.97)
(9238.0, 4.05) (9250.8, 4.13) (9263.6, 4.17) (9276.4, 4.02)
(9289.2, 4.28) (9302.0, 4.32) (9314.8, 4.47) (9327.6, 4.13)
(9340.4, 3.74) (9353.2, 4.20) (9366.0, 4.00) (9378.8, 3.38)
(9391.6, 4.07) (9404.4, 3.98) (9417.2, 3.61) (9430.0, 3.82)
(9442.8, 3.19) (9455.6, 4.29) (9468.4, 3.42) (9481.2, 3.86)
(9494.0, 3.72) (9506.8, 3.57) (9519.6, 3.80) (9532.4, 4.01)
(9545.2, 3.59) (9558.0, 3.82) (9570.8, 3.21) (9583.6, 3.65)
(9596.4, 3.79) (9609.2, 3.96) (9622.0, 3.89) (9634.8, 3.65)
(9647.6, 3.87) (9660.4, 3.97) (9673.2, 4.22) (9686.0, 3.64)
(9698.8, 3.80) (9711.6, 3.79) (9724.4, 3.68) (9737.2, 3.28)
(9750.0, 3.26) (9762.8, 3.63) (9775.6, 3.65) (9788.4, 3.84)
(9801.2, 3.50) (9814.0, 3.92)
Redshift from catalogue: 0.231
